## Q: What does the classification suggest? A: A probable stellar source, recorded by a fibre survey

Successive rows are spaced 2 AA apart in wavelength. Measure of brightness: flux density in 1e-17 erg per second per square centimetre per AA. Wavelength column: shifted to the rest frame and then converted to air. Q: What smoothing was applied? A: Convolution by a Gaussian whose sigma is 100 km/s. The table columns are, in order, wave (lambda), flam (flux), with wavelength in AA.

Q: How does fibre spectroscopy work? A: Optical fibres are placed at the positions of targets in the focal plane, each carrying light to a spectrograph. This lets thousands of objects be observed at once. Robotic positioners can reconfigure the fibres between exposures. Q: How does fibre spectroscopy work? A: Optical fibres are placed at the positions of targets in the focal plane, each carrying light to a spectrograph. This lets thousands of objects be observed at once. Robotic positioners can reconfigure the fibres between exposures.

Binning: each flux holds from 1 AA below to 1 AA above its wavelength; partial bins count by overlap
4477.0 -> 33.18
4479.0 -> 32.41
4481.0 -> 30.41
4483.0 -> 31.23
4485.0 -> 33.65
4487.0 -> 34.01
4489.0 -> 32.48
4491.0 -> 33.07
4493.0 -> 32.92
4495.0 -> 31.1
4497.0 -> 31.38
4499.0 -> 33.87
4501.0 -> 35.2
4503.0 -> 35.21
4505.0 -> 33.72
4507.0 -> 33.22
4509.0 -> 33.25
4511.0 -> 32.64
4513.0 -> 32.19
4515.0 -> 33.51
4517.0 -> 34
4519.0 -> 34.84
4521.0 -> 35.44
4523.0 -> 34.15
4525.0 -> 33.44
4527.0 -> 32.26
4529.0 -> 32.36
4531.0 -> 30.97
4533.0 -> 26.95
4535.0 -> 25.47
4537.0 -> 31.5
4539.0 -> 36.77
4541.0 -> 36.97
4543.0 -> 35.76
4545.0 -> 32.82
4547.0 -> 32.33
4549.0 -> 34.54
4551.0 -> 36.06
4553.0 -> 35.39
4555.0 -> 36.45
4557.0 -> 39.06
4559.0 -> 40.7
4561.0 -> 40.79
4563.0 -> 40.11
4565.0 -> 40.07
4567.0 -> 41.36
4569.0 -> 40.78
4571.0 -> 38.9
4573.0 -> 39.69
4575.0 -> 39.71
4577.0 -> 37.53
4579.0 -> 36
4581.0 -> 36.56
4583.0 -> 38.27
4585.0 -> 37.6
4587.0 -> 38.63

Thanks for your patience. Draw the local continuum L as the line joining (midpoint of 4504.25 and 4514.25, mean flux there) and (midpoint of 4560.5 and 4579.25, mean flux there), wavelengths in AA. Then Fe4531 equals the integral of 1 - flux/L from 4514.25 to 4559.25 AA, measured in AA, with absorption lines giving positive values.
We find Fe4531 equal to 2.6 AA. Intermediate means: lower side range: 33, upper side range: 39.6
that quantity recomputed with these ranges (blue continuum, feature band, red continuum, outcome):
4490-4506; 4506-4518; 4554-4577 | 0.5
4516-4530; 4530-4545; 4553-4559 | 1.5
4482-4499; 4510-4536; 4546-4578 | 2.2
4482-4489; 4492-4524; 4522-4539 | -1.5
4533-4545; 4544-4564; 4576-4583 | -1.5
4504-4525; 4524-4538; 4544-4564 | 1.8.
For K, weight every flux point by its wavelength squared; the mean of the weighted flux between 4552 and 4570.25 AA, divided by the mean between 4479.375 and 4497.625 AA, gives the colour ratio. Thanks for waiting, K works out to 1.26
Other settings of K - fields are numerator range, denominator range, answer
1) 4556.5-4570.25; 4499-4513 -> 1.23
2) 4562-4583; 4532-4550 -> 1.21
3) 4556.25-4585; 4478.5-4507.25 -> 1.23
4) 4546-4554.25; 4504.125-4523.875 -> 1.04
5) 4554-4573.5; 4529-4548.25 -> 1.25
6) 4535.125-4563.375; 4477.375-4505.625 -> 1.12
